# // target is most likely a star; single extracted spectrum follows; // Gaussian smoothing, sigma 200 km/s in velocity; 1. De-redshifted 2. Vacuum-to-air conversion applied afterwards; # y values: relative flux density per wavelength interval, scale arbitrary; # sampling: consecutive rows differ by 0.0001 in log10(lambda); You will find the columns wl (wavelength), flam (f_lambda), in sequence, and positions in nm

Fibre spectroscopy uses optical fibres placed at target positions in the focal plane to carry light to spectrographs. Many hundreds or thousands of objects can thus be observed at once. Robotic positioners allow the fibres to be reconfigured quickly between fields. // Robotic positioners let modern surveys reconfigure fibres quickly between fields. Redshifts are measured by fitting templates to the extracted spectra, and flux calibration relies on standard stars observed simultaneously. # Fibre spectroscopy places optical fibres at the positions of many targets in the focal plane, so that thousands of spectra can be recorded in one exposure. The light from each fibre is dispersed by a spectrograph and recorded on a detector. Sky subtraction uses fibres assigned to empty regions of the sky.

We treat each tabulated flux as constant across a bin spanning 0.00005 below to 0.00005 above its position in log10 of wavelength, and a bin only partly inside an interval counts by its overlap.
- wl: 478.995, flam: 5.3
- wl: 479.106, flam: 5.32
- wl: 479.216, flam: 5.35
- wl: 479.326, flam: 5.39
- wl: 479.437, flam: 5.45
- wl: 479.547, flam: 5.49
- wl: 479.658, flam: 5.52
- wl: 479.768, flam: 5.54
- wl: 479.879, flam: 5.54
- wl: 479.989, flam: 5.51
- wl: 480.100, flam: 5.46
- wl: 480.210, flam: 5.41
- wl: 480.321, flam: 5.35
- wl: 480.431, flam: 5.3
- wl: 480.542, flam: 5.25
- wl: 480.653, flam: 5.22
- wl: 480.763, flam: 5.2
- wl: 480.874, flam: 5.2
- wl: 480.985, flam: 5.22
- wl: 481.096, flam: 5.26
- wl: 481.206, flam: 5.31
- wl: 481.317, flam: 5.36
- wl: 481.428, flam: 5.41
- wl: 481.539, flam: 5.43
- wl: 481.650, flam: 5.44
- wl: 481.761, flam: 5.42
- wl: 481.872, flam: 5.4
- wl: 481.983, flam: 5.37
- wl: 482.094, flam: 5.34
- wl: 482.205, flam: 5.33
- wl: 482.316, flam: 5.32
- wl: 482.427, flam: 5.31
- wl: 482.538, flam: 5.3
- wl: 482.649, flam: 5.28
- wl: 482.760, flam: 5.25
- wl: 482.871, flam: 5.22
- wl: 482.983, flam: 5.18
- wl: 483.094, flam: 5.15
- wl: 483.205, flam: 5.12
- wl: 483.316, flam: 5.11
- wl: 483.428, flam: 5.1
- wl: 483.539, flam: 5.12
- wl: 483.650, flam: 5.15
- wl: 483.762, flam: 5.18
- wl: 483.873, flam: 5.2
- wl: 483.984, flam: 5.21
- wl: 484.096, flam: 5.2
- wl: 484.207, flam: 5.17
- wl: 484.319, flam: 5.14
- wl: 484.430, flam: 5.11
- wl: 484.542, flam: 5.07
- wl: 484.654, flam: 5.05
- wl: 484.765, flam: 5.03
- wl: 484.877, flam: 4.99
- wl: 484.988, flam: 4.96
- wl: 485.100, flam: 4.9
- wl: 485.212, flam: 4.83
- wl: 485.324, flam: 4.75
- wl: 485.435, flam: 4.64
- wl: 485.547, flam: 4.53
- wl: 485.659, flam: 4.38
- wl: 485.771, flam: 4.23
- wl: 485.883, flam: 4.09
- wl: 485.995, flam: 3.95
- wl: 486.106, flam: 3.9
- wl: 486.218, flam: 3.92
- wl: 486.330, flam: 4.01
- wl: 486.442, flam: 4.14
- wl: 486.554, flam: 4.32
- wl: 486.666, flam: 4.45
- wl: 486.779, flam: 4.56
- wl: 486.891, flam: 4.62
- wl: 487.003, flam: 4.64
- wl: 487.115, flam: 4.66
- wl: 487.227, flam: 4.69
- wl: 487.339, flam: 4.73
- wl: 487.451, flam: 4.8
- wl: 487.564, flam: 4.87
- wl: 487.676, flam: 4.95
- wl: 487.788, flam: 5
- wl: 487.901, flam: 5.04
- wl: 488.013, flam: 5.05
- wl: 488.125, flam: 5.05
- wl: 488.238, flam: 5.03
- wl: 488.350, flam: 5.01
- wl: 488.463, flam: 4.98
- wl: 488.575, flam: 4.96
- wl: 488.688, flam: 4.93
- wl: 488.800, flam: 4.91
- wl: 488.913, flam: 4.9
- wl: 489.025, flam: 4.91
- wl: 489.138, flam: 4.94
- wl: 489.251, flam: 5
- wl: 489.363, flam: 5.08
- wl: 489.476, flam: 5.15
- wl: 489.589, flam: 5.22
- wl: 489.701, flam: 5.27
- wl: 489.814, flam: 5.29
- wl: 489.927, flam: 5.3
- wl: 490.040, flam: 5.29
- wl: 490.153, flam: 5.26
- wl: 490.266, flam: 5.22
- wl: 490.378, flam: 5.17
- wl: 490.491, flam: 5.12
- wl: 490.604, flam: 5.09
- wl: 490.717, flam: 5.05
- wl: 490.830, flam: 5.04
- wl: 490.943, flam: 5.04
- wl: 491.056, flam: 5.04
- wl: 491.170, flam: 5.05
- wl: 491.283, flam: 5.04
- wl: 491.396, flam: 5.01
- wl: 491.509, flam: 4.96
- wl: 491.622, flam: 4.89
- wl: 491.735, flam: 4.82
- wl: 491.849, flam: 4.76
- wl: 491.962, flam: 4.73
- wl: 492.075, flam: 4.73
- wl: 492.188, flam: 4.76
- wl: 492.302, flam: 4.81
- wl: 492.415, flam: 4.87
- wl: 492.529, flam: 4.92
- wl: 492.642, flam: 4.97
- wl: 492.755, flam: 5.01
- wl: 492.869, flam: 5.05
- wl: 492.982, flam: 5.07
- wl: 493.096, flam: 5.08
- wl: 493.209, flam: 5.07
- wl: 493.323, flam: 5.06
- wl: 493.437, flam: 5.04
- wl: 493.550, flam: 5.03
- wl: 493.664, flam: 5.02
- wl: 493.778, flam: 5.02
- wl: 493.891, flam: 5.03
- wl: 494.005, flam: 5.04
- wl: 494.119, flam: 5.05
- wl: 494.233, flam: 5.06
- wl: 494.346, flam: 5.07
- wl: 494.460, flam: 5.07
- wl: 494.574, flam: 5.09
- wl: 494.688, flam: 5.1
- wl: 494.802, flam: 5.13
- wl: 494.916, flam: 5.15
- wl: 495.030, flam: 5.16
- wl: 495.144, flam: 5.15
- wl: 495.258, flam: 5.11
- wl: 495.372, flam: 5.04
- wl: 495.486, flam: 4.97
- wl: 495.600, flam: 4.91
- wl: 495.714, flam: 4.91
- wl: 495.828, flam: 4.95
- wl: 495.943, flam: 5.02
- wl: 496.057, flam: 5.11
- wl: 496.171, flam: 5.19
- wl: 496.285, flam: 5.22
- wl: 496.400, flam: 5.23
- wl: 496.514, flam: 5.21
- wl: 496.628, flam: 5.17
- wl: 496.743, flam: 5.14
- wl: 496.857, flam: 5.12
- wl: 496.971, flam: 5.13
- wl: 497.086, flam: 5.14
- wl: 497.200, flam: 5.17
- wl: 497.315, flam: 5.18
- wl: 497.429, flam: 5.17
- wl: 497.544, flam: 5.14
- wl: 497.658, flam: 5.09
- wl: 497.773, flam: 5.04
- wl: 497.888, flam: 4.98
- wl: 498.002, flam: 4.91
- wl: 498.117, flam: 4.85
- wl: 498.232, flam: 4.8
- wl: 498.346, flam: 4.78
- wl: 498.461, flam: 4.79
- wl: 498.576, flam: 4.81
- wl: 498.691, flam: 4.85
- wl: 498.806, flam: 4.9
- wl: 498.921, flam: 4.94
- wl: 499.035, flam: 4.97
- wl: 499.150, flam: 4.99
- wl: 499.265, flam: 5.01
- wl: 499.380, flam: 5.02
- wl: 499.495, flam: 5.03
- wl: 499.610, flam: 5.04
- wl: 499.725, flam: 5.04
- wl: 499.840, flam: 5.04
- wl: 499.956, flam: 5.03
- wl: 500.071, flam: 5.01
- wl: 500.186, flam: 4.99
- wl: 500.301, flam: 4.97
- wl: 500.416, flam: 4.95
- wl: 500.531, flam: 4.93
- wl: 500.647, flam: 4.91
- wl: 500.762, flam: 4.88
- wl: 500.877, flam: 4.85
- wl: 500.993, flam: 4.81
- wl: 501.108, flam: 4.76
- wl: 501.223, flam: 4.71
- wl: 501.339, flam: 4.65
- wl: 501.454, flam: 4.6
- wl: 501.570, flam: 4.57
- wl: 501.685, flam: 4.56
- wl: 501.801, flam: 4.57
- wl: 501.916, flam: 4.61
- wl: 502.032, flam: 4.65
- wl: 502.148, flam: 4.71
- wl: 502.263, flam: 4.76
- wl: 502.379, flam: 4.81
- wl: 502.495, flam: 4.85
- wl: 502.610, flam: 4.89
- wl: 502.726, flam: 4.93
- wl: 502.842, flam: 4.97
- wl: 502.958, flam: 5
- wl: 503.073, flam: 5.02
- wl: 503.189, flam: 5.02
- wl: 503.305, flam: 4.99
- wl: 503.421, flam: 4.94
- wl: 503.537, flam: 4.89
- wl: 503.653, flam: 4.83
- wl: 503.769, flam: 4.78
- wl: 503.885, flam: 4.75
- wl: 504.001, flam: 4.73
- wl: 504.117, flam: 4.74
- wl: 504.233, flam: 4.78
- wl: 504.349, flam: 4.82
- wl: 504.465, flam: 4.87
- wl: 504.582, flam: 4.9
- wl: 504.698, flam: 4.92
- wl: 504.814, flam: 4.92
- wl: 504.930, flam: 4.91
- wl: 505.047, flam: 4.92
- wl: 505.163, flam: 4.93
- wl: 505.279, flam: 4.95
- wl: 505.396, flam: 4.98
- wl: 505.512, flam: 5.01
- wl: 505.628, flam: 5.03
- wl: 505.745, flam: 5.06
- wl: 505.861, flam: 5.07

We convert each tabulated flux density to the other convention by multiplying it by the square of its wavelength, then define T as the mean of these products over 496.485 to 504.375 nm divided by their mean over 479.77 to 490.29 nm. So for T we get 1.0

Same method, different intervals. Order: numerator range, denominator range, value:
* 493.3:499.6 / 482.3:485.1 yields 1.03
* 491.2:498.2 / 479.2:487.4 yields 1.05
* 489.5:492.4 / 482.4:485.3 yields 1.01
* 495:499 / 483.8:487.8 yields 1.13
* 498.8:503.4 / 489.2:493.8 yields 1.01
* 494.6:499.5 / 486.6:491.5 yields 1.04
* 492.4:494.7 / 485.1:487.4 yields 1.17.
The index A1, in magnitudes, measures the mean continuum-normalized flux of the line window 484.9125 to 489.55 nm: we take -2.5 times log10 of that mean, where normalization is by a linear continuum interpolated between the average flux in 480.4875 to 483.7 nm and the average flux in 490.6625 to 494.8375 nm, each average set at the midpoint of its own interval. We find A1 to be 0.10 mag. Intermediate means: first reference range 5.27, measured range 4.7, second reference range 4.99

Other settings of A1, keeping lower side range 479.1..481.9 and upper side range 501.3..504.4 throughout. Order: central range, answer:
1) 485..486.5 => 0.203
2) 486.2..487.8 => 0.144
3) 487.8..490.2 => 0.018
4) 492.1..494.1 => 0.013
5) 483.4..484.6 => 0.028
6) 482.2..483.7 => 0.021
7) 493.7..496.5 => -0.017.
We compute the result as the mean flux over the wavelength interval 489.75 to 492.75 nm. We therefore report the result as 5.01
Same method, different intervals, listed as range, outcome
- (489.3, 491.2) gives 5.16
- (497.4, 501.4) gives 4.93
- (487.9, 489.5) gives 4.99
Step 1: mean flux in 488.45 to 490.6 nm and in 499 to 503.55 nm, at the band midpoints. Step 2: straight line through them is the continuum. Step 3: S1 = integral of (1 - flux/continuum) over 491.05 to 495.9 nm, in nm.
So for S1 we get 0.03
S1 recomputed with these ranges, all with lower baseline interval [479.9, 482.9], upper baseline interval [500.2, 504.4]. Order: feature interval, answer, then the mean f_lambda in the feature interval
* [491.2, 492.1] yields 0.036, 4.88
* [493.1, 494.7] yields -0.010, 5.05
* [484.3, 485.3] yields 0.048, 4.99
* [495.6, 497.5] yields -0.064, 5.12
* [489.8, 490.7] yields -0.016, 5.21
